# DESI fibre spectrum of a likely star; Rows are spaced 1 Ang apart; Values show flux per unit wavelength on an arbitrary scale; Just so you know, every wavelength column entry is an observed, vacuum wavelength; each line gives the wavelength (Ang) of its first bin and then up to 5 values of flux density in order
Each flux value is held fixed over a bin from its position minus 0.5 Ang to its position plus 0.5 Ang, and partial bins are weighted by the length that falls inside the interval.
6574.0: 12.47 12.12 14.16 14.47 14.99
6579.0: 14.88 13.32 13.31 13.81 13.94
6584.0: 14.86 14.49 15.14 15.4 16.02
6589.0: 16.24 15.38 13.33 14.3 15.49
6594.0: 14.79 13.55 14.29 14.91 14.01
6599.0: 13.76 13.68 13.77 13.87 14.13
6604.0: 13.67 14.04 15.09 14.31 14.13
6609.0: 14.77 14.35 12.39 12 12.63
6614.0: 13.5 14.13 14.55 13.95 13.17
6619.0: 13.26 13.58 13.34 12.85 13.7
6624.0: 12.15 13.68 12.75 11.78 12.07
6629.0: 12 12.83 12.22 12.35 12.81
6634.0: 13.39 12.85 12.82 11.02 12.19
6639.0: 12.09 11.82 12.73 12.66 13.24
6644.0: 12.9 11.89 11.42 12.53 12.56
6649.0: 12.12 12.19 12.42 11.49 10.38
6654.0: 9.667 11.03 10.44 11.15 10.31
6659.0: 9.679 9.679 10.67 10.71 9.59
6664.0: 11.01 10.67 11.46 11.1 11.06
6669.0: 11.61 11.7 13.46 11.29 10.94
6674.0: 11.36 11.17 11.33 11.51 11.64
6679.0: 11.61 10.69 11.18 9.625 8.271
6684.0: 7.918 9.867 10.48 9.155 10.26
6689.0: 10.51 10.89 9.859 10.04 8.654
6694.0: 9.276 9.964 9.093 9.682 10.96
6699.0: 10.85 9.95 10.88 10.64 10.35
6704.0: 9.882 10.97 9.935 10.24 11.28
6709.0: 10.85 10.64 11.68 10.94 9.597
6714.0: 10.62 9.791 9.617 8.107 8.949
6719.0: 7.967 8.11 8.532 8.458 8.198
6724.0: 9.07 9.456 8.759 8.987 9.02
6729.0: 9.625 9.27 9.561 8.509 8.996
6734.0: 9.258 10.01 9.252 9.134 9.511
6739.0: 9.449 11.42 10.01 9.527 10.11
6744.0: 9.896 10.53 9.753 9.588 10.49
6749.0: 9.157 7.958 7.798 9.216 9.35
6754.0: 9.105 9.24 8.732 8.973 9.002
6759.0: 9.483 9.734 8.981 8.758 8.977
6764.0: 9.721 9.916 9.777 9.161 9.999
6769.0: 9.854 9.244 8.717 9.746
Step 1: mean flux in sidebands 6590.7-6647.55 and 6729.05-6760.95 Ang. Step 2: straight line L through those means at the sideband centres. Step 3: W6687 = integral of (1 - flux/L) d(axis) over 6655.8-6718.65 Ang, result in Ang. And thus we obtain 4.2 Ang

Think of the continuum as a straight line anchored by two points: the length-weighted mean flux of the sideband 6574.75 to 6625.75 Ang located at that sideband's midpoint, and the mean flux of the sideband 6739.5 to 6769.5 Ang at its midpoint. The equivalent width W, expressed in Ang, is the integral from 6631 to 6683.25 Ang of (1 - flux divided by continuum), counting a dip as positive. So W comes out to 3.7 Ang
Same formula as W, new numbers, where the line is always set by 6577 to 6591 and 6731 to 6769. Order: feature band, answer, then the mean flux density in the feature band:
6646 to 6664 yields 2.1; 11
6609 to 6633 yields 0.8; 13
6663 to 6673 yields 0.5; 11.4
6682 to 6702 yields 2.5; 9.83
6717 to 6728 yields 1.8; 8.64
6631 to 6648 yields 0.7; 12.4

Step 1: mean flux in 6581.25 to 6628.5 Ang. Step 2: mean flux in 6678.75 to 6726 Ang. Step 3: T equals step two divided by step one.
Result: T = 0.71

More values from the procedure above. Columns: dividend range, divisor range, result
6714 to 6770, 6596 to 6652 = 0.71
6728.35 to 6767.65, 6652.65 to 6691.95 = 0.88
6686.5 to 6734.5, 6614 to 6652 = 0.76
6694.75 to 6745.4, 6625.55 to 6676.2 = 0.83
